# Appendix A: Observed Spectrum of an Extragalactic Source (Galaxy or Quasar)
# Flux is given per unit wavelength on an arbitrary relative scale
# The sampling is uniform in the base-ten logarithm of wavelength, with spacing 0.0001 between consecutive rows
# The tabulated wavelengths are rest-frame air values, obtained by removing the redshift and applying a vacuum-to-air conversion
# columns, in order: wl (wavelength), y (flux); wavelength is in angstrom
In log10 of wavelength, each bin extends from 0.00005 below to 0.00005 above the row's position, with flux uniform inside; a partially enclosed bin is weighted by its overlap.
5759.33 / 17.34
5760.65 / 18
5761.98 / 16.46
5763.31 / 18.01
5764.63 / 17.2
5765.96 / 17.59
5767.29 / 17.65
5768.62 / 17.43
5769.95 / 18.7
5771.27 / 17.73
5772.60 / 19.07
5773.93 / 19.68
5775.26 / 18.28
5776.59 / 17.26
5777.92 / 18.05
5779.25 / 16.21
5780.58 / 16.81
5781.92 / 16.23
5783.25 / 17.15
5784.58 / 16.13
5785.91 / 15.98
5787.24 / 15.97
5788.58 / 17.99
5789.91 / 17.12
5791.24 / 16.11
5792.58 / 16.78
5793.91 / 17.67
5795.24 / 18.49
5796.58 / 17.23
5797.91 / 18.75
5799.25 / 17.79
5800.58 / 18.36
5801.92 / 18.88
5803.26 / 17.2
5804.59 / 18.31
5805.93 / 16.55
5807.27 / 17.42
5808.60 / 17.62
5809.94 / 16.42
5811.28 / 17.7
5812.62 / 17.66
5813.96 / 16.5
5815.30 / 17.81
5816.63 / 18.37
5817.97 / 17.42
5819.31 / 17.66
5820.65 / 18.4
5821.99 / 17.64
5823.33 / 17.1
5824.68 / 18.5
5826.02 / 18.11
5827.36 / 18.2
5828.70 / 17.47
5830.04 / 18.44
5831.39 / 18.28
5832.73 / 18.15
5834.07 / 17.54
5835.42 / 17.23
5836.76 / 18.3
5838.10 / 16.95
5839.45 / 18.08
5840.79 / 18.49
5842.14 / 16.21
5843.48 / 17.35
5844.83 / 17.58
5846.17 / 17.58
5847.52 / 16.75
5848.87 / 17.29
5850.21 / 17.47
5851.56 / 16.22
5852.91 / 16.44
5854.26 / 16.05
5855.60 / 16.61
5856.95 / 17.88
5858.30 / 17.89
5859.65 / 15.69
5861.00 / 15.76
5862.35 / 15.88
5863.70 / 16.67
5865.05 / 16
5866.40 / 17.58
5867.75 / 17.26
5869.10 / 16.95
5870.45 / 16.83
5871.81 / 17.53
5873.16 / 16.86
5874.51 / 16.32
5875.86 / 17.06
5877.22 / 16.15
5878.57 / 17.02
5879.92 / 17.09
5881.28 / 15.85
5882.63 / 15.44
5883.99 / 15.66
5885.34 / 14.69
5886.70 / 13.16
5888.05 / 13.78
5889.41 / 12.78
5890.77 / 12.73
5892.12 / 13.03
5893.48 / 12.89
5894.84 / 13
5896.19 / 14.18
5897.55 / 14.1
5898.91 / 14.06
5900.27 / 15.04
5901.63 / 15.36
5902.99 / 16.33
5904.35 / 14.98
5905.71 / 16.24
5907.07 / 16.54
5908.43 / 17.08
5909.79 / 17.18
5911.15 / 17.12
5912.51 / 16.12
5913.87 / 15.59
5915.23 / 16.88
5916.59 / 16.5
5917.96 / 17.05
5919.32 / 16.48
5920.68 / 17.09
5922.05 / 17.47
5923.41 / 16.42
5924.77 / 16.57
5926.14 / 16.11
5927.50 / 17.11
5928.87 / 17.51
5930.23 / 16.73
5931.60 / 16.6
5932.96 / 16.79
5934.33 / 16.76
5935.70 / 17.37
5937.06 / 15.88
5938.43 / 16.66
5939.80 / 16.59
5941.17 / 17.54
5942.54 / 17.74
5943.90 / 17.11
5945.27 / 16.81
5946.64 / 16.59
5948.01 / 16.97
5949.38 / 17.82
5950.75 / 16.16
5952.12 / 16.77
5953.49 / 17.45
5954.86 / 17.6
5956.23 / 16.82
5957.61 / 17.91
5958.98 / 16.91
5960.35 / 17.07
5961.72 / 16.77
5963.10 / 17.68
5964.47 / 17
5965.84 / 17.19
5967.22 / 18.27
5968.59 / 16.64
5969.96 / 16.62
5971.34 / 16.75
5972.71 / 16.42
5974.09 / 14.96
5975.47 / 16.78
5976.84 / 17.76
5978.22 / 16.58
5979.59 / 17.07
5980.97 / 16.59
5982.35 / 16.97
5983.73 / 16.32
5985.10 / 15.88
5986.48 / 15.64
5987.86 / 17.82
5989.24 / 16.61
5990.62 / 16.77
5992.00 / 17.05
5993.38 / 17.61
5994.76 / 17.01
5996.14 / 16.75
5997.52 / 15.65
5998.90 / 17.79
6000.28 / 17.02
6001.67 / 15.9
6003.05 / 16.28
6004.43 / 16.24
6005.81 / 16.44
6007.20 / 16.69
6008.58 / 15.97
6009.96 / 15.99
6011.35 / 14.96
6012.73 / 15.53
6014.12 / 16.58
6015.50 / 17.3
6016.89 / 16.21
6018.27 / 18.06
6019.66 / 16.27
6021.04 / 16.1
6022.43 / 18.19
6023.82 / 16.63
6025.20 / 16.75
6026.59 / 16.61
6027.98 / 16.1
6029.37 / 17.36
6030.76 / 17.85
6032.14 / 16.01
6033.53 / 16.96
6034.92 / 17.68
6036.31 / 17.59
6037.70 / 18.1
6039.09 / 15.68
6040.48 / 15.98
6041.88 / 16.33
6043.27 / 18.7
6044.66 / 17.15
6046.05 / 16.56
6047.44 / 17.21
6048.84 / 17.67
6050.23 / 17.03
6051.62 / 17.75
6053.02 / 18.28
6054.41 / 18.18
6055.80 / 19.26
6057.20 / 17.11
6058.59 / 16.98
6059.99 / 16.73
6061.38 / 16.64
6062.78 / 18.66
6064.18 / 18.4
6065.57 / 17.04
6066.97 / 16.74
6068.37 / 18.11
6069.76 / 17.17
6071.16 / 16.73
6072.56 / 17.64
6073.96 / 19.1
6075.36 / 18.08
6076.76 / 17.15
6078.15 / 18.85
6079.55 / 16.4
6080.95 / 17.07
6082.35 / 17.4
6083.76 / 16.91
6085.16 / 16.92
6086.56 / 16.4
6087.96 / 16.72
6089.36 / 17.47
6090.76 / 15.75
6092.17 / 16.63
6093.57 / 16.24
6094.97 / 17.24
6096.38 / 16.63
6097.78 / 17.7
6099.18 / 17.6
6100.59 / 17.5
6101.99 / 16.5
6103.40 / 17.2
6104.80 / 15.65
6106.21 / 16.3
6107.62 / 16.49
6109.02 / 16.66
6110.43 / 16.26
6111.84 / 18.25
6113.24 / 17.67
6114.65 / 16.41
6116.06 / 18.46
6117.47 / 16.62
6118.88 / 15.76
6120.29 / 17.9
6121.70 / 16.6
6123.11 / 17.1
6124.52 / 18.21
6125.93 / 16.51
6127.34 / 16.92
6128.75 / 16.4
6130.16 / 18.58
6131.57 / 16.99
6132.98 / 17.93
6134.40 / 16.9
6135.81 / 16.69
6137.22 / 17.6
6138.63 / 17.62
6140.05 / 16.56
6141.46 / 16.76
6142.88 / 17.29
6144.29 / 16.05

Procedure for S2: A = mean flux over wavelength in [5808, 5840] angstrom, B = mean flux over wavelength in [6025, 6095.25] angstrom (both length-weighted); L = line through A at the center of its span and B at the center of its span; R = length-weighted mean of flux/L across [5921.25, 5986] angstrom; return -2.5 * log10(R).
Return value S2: 0.04 mag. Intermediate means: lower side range 17.7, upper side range 17.2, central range 16.9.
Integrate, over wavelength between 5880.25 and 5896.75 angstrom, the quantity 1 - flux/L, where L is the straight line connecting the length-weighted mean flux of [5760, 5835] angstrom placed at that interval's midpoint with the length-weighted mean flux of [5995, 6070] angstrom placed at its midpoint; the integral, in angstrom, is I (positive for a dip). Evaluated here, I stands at 3.2 angstrom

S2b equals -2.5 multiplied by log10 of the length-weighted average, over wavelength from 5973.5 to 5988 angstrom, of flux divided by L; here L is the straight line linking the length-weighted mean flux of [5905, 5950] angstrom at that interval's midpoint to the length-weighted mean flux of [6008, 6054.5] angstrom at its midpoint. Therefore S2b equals 0.02 mag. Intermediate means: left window 16.8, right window 16.9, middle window 16.5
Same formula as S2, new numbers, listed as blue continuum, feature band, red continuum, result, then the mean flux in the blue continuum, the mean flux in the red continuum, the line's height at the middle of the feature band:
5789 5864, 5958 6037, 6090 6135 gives 0.027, 17.4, 17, 17.2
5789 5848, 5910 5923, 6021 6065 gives 0.049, 17.6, 17.3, 17.5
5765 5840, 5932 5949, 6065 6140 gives 0.029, 17.6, 17.1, 17.4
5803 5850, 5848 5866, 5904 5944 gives 0.046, 17.6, 16.7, 17.3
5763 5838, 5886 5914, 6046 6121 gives 0.179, 17.6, 17.2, 17.5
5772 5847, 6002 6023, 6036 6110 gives 0.055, 17.6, 17.2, 17.3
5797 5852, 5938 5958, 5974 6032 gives -0.009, 17.7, 16.6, 17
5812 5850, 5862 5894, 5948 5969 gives 0.122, 17.7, 17.2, 17.5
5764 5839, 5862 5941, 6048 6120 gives 0.096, 17.6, 17.2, 17.5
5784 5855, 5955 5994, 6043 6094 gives 0.033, 17.5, 17.4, 17.4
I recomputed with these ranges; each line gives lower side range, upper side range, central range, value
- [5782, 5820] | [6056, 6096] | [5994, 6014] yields 1.1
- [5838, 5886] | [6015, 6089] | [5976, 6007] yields 0.7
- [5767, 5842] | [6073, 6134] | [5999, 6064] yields 1.0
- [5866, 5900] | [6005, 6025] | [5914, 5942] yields -2.0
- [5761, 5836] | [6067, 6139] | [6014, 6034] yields 0.4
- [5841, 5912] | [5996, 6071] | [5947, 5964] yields -0.7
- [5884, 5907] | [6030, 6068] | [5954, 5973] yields -1.8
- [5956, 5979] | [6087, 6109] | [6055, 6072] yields -0.7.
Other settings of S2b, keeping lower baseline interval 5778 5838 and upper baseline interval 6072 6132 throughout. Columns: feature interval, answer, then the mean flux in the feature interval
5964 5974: 0.03 mag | 16.9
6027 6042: 0.02 mag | 16.9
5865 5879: 0.03 mag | 16.9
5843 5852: 0.02 mag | 17.2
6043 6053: -0.02 mag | 17.4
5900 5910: 0.08 mag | 16.1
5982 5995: 0.03 mag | 16.8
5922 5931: 0.03 mag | 16.8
